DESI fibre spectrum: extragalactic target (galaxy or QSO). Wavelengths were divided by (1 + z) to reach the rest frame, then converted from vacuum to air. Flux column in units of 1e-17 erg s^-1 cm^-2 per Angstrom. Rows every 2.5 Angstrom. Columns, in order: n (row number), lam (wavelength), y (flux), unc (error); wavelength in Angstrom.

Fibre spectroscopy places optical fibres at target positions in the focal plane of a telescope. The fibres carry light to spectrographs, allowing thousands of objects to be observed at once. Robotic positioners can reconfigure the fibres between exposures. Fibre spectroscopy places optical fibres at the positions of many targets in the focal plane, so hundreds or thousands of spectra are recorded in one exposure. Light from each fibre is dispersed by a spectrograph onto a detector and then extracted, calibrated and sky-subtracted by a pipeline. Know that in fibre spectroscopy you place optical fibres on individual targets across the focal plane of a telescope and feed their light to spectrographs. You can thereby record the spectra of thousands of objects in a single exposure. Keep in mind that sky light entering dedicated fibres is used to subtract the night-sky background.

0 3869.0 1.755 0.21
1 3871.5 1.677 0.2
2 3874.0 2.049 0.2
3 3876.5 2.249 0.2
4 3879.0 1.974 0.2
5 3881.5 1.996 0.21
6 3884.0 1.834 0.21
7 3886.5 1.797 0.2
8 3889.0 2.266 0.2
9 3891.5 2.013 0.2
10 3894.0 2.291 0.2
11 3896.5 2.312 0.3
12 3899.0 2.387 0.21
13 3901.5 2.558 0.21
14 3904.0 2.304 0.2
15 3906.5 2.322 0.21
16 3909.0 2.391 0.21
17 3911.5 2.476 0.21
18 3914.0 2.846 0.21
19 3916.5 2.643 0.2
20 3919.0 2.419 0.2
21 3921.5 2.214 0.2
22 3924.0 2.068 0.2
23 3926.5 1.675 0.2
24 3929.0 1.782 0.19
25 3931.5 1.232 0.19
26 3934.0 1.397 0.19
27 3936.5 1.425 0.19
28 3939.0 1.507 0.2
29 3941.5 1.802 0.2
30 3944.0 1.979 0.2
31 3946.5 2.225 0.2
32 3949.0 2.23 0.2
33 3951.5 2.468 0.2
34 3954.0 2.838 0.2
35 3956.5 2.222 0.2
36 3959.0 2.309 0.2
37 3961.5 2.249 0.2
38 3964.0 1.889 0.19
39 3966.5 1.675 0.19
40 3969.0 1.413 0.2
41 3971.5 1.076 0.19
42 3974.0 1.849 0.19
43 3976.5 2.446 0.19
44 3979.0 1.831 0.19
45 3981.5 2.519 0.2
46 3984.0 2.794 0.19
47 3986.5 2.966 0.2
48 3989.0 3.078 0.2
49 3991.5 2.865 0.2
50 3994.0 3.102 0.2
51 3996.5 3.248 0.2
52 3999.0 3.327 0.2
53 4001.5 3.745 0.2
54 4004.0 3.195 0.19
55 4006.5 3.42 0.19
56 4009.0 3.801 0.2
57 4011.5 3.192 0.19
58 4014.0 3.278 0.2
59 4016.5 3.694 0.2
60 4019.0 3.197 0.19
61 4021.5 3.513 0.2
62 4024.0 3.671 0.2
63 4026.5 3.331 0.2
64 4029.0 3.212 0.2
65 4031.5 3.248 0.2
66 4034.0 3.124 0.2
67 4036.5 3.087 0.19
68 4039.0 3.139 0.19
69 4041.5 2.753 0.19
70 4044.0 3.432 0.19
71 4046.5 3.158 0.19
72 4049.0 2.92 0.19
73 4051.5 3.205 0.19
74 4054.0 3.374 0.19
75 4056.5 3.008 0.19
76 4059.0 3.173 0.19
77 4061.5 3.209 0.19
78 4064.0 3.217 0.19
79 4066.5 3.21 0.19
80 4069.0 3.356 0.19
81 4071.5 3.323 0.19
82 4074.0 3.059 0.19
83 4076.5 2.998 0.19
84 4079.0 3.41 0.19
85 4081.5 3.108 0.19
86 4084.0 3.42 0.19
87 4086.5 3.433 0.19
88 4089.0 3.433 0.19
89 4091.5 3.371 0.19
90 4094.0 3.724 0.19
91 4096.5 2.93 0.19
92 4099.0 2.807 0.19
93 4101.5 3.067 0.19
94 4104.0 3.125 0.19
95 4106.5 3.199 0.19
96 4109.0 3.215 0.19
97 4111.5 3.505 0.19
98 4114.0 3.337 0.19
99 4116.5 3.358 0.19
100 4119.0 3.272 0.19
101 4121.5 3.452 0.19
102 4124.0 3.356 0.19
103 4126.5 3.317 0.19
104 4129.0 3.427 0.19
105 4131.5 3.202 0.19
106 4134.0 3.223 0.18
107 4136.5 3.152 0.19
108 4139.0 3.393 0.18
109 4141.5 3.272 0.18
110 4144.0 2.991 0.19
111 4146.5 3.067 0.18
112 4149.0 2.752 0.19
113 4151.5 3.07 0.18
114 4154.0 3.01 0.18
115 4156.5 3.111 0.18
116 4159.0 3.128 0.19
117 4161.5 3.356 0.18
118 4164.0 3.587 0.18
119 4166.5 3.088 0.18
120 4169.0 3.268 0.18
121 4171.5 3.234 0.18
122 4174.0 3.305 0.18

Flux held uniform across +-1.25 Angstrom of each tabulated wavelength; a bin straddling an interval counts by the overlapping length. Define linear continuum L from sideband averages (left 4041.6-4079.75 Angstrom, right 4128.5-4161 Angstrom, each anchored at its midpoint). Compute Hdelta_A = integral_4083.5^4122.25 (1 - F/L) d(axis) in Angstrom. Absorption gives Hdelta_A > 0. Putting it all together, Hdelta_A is -1.5 Angstrom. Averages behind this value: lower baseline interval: 3.19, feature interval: 3.29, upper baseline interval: 3.14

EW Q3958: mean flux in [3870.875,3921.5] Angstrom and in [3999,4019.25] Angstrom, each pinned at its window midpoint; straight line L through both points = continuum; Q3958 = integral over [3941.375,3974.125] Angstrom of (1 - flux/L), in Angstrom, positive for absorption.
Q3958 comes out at 9.7 Angstrom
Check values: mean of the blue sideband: 2.25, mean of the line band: 2.03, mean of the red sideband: 3.45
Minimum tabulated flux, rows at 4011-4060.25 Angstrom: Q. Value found 2.753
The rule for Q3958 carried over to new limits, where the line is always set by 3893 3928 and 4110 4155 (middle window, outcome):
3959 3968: 2.05 Angstrom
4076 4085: -0.67 Angstrom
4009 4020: -2.53 Angstrom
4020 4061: -4.96 Angstrom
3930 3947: 5.75 Angstrom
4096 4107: 0.31 Angstrom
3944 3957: 0.73 Angstrom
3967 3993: 3.53 Angstrom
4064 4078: -0.98 Angstrom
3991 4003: -2.62 Angstrom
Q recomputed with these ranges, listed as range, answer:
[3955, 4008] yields 1.076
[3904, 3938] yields 1.232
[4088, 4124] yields 2.807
